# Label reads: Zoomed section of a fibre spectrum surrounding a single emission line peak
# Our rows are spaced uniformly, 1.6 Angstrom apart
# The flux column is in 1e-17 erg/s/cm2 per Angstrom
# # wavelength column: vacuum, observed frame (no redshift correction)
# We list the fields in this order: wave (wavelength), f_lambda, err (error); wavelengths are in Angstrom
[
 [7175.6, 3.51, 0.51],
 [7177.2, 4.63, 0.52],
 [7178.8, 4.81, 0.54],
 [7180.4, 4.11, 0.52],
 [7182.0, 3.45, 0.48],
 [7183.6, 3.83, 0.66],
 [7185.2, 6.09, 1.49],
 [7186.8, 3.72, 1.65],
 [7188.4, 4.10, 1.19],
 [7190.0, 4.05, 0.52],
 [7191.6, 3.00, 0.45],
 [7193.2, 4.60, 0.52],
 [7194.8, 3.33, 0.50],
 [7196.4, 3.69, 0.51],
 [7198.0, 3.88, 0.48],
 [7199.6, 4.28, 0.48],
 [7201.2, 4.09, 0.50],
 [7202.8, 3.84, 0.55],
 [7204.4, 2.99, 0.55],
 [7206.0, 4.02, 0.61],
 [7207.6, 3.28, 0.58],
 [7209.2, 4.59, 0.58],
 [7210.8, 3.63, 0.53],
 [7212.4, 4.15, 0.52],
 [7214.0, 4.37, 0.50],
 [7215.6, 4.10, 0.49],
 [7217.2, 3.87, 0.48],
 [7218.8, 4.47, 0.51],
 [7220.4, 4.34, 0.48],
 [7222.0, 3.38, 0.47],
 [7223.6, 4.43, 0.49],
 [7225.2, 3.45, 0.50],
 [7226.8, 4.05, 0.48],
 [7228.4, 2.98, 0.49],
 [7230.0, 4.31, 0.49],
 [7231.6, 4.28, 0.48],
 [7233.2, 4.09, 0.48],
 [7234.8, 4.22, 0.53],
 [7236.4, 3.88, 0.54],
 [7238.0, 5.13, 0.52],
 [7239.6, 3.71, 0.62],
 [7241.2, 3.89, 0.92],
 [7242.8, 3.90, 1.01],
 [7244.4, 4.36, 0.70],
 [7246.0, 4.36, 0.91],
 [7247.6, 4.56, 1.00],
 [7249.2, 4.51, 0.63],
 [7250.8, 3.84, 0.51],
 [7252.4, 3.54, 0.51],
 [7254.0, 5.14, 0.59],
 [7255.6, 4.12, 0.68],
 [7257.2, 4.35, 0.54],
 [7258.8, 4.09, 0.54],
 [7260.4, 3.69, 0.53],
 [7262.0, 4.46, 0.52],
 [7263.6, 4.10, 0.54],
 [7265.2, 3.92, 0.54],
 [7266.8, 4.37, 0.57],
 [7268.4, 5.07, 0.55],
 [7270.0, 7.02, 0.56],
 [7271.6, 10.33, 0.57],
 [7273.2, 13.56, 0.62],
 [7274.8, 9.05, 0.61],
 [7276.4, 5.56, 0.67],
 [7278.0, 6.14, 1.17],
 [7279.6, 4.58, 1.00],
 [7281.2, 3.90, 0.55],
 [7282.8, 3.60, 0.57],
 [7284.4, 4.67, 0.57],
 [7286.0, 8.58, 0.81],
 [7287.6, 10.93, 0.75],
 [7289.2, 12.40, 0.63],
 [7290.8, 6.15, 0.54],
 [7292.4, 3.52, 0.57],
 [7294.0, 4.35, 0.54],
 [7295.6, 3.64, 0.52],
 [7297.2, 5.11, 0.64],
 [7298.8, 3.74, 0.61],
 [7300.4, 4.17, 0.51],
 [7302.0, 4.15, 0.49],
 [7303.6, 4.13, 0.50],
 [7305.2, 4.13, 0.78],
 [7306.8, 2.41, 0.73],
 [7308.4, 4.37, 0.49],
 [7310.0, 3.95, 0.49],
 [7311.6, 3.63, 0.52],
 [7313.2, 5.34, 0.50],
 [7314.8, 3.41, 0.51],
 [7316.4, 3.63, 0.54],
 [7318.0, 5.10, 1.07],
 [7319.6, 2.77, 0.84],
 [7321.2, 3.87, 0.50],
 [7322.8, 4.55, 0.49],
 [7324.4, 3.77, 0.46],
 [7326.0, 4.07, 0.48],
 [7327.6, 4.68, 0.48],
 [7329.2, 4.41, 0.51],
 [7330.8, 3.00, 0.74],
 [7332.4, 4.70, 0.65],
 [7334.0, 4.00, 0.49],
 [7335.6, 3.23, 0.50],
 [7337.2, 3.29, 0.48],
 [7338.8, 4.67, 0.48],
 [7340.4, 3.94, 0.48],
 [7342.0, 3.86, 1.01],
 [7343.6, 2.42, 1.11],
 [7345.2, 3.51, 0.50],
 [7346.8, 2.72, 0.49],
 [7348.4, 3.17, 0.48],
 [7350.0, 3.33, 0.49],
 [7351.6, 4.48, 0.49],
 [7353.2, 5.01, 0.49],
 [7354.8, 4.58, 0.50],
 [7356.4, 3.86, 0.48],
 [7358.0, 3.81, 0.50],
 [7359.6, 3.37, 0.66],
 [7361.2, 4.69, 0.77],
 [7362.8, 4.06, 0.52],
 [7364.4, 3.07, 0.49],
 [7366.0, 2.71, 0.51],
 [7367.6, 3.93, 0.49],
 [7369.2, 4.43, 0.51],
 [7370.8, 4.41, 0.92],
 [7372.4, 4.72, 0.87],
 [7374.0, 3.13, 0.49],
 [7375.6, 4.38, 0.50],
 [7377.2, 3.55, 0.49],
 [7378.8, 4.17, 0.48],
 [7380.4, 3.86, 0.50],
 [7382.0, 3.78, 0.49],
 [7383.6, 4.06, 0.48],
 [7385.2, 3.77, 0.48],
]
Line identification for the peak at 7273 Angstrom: [S II] 6716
